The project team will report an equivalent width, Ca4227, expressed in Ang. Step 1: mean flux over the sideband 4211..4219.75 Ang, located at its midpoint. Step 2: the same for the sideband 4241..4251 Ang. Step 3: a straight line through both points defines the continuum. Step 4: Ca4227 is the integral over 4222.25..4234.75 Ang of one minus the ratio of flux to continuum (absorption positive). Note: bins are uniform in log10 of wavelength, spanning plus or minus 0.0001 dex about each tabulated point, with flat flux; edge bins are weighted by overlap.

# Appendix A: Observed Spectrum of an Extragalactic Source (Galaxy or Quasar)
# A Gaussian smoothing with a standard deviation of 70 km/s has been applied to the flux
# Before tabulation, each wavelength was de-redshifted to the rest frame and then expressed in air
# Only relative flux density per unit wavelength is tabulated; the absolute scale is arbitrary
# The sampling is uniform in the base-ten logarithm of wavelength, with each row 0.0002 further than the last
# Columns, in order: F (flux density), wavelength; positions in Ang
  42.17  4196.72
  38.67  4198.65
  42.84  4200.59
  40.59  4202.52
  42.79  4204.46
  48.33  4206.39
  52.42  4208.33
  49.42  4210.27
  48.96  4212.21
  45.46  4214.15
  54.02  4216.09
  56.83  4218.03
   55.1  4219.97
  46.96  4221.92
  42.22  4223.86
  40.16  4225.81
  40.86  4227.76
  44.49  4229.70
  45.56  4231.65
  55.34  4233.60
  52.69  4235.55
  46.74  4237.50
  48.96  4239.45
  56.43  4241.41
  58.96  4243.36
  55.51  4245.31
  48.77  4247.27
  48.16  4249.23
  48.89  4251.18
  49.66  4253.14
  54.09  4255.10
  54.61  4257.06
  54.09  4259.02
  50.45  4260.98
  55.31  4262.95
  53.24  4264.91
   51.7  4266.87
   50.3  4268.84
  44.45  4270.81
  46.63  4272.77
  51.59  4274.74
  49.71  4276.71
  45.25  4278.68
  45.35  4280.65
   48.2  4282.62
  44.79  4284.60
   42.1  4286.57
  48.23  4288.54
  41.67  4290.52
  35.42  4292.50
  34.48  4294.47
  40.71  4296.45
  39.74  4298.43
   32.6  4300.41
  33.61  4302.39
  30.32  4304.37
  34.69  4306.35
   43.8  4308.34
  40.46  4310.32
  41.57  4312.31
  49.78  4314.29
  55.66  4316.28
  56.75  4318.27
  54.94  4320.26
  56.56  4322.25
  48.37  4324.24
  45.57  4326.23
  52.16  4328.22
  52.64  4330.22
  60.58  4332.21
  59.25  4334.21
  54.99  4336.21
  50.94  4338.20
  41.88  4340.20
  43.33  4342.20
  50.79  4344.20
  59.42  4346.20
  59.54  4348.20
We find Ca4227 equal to 1.7 Ang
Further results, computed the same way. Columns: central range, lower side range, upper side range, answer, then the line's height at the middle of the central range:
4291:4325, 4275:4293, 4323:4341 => 4.1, 48.5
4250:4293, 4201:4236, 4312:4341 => 1.2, 50.1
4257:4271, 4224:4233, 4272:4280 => -1.5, 46.9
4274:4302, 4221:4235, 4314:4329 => 4.1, 50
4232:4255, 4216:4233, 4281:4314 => -3.3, 45.3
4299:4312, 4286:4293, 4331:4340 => 2.9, 46.7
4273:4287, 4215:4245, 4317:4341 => 1.2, 51.4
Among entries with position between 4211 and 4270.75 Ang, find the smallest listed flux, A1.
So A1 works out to 40.16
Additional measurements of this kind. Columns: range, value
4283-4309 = 30.32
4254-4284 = 44.45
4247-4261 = 48.16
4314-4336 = 45.57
